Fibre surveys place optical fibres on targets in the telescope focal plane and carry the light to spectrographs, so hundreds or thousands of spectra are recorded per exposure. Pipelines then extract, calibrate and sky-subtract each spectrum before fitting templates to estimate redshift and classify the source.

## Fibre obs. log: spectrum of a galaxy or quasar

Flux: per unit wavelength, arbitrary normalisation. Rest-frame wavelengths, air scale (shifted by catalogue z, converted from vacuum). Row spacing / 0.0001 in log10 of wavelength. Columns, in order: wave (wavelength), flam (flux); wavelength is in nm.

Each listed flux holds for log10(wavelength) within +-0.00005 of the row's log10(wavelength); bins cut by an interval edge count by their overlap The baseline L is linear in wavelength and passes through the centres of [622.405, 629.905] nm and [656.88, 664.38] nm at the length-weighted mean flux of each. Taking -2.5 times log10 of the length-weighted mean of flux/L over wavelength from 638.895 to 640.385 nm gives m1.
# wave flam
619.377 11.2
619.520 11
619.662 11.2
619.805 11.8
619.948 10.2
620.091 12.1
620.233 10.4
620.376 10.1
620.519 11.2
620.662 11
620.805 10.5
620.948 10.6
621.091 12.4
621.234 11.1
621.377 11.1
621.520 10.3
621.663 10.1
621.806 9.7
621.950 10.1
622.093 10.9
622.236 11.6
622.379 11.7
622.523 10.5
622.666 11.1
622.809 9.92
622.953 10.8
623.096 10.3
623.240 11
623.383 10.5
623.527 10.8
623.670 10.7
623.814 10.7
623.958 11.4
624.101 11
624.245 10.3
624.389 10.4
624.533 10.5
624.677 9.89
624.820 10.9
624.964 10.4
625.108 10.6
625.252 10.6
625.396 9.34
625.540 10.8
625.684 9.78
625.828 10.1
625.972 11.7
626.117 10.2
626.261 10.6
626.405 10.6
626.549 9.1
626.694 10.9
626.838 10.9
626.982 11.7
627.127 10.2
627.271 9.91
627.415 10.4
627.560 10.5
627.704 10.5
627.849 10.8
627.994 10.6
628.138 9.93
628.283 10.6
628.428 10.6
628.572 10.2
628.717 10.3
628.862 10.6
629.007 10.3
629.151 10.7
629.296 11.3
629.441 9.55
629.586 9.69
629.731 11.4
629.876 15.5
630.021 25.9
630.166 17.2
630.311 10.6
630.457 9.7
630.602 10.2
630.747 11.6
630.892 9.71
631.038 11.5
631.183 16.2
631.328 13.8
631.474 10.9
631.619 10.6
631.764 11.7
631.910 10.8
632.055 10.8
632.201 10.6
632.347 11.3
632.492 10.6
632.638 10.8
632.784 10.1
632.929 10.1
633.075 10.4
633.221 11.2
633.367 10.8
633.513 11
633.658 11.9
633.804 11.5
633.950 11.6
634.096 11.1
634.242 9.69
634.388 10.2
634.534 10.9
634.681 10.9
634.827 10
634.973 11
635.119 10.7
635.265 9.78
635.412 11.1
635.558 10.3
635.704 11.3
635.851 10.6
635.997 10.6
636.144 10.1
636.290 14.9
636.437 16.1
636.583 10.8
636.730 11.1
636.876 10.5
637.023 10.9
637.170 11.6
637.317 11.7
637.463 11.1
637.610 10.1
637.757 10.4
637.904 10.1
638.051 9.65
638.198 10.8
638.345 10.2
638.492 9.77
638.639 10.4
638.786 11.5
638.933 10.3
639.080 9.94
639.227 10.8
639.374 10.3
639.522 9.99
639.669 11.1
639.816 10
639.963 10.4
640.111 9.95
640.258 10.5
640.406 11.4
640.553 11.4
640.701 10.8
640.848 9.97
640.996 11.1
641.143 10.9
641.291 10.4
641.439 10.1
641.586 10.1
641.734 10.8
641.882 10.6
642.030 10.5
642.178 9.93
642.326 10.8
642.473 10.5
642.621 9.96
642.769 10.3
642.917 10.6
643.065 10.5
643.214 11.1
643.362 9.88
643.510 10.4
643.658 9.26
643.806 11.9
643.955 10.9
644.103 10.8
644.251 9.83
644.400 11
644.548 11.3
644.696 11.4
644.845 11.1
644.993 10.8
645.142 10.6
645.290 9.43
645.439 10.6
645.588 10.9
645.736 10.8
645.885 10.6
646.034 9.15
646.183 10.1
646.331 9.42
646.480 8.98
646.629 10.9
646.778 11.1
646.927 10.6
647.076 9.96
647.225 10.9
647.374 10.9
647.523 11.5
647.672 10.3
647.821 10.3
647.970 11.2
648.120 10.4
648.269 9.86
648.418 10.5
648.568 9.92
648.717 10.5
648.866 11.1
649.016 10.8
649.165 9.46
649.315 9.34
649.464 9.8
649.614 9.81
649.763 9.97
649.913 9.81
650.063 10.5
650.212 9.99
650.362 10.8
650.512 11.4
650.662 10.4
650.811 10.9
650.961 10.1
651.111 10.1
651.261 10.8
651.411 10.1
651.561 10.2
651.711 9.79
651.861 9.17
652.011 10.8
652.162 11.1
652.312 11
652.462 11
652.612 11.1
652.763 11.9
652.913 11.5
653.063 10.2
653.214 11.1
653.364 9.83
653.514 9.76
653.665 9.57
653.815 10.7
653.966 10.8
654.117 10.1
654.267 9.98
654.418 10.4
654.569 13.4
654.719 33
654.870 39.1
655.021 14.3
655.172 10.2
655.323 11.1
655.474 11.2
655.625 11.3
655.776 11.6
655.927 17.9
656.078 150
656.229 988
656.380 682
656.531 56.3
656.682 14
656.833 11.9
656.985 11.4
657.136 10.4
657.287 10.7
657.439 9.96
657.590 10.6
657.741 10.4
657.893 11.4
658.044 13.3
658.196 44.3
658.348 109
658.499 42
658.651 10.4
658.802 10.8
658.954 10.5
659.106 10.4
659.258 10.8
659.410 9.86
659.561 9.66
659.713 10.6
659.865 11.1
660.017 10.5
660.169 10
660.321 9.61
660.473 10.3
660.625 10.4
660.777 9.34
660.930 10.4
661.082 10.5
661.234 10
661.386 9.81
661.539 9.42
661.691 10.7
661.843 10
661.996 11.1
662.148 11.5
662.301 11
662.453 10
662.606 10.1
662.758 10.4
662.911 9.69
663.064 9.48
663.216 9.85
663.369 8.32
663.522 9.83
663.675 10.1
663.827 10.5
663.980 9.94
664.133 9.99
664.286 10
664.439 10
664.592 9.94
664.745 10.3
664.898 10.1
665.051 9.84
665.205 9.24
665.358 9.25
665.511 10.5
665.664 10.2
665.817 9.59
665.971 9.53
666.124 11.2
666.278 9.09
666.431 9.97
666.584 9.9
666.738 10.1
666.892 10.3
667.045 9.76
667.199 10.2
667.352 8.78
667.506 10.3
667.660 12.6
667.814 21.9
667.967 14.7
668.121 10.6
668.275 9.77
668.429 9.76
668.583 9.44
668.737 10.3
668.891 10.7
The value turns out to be 0.14 mag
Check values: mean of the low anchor 10.6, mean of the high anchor 13.7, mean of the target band 10.4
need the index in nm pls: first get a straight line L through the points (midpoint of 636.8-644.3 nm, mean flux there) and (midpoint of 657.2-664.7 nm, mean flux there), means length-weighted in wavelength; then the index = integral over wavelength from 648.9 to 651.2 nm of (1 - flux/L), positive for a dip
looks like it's 0.33 nm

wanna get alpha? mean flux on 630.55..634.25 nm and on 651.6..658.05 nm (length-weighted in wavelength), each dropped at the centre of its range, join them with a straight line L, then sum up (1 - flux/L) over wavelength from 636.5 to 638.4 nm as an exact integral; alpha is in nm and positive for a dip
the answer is 0.93 nm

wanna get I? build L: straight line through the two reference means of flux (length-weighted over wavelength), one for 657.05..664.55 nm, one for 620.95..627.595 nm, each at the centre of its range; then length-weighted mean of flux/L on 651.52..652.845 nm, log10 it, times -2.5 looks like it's 0.21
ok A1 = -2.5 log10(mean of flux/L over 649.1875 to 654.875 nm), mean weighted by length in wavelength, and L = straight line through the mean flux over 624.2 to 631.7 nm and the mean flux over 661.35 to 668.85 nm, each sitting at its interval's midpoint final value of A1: -0.08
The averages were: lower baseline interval 11.2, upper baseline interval 10.4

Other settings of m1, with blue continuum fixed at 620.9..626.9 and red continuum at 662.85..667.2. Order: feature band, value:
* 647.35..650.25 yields -0.01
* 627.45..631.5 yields -0.12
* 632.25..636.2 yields -0.03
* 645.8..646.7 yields 0.04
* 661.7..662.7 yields -0.07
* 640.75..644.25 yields -0.02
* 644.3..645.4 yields -0.05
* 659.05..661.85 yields -0.02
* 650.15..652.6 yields -0.04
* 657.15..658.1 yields -0.10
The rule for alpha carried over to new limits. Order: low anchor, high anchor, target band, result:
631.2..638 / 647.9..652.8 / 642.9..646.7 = 0.061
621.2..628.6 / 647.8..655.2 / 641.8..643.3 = 0.101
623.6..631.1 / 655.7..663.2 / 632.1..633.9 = 0.716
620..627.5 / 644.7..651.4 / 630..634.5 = -0.436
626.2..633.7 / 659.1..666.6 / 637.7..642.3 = 0.195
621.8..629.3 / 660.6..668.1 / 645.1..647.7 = 0.025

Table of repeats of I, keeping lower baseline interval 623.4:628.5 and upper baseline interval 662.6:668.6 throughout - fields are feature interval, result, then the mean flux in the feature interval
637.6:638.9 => 0.01 mag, 10.3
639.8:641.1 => -0.02 mag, 10.6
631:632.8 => -0.11 mag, 11.6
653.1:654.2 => 0.02 mag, 10.3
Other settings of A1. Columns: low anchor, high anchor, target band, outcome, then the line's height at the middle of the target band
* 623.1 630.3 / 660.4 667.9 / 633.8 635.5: 0.02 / 10.9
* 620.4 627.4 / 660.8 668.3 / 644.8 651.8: 0.02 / 10.5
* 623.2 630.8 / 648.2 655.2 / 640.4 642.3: 0.08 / 11.4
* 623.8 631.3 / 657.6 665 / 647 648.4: 0.19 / 12.6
